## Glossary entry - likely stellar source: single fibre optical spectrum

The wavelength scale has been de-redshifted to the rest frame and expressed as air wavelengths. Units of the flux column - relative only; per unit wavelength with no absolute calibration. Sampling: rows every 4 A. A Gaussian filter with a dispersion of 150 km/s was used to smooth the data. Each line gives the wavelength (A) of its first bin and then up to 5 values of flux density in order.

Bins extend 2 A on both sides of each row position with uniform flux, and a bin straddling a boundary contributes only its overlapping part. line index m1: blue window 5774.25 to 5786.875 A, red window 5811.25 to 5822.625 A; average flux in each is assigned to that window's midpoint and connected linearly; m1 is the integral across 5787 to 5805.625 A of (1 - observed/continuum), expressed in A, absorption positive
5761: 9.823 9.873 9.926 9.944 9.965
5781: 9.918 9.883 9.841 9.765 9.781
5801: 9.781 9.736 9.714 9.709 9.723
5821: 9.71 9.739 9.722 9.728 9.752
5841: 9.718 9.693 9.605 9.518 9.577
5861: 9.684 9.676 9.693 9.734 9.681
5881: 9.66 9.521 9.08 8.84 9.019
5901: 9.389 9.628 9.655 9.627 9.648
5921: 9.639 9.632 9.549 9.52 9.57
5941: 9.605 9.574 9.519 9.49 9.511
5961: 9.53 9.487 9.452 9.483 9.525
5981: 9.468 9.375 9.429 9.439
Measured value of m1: 0.1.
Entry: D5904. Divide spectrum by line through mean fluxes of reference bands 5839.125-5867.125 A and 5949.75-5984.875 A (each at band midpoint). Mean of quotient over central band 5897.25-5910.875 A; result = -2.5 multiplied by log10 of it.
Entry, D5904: 0.01 mag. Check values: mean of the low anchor 9.64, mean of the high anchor 9.49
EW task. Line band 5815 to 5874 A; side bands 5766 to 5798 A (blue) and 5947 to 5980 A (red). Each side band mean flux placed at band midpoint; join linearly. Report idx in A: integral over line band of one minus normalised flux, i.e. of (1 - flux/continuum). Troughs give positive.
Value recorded 0.4 A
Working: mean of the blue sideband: 9.88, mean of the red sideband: 9.5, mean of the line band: 9.68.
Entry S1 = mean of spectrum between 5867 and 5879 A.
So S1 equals 9.7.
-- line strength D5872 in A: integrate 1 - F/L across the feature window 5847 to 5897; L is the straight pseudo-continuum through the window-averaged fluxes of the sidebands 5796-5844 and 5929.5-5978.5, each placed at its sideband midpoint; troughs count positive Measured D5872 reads 0.8 A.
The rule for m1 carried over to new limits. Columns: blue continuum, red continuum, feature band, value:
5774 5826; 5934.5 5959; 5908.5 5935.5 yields -0.1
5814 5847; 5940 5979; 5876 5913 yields 0.9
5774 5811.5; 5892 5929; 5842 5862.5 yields 0.1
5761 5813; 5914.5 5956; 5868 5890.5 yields 0.2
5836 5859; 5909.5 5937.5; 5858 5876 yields -0.1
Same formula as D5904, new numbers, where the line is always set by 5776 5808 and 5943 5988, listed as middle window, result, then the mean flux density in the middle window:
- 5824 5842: 0.00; 9.73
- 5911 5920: -0.01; 9.64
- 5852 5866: 0.01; 9.62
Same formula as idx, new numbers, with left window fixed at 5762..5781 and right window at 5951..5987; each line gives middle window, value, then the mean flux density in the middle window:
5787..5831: 0.4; 9.75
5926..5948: 0.0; 9.56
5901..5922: 0.0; 9.62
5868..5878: 0.0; 9.71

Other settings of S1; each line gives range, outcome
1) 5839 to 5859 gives 9.62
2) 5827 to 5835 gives 9.72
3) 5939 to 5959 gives 9.54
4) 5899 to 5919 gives 9.59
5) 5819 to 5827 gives 9.72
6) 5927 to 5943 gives 9.56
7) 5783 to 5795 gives 9.83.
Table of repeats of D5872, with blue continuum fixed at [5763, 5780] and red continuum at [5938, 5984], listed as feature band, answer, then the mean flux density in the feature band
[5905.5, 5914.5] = 0.0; 9.64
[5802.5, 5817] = 0.2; 9.72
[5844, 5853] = 0.1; 9.62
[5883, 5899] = 0.9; 9.12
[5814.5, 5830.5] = 0.1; 9.72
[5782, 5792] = 0.0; 9.86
